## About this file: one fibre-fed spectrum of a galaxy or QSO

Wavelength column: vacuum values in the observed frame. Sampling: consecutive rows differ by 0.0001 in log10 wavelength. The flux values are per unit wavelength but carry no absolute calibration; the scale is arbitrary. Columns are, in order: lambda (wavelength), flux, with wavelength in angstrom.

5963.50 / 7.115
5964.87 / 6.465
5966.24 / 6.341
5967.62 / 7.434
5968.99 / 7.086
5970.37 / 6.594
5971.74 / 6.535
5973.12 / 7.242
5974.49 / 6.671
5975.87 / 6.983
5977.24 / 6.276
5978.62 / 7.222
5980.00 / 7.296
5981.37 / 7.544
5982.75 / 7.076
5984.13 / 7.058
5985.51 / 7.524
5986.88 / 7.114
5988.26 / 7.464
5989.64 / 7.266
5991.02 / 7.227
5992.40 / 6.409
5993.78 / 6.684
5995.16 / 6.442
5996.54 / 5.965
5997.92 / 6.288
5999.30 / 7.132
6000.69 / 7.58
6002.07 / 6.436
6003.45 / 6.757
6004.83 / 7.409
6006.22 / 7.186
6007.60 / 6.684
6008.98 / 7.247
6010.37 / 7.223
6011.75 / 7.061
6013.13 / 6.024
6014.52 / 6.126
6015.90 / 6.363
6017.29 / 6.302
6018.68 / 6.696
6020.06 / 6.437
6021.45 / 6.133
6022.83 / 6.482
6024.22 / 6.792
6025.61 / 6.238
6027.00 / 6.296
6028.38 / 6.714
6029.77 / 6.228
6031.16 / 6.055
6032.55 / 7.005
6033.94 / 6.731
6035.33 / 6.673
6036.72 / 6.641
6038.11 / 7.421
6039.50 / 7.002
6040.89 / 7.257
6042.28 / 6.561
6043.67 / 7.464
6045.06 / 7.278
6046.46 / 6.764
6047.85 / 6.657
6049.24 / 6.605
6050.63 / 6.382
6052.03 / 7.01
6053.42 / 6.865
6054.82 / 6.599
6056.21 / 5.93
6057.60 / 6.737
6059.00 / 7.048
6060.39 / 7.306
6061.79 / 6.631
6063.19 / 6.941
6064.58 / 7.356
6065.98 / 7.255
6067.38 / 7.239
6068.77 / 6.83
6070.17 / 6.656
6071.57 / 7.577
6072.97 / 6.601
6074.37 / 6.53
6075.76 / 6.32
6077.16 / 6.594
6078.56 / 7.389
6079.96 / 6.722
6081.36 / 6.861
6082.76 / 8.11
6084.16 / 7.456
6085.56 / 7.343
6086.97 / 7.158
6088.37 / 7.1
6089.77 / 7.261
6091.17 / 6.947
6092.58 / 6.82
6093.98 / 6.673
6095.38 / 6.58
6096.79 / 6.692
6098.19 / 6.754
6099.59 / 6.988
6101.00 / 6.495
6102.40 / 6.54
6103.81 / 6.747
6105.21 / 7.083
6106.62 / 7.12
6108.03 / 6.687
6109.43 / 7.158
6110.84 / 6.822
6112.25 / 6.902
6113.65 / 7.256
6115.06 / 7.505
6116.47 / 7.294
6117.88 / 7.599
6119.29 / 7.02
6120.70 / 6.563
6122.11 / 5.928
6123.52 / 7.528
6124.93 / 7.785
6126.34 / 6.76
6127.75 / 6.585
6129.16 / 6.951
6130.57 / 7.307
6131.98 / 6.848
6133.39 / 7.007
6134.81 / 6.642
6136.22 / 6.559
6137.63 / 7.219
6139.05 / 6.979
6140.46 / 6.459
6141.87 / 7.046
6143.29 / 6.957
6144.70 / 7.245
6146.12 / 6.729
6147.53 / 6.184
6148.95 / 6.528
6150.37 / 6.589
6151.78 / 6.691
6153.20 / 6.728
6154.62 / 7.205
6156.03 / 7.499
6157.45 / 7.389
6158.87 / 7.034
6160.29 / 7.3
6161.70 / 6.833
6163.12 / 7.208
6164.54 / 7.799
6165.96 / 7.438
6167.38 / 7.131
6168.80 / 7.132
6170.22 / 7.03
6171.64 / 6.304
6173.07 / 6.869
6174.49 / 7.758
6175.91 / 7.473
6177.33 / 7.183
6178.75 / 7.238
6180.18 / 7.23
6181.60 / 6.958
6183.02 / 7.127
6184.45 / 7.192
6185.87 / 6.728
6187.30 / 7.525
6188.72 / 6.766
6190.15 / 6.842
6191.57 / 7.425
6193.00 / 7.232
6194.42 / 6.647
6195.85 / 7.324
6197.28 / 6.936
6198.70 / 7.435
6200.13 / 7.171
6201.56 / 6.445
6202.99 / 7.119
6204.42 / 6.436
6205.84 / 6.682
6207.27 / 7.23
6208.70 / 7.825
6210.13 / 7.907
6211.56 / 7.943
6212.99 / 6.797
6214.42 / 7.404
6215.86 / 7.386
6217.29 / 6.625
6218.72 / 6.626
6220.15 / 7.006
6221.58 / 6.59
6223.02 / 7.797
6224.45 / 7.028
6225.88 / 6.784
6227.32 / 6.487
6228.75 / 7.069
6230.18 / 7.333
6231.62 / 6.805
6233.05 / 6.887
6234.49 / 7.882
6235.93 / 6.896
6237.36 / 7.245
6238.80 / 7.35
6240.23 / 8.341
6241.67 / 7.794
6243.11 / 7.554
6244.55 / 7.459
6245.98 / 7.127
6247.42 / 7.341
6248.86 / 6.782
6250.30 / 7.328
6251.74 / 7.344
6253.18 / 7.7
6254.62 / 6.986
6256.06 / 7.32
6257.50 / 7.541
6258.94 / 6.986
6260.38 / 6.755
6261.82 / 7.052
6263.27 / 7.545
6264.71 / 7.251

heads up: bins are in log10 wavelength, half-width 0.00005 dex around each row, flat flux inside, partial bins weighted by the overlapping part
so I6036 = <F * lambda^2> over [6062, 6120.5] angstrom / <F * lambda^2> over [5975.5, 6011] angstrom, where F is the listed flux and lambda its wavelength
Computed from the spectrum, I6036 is 1.03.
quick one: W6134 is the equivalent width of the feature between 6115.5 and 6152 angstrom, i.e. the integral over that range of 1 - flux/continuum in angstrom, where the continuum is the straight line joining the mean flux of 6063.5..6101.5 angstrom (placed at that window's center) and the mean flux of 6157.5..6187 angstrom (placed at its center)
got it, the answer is 1.0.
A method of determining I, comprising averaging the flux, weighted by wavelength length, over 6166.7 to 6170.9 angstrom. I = 7.1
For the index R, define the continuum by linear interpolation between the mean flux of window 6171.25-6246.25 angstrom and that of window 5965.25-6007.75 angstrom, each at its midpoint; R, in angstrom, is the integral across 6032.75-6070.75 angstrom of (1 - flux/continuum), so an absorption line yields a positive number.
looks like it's 0.6 angstrom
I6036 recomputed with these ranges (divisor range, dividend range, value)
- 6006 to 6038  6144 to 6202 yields 1.13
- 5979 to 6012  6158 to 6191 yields 1.08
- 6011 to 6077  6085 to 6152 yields 1.05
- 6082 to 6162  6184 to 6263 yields 1.06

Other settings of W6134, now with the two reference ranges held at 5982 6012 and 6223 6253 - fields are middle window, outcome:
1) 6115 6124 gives 0.1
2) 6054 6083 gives 0.6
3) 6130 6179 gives 1.0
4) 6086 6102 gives 0.5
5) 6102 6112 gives 0.3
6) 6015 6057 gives 2.2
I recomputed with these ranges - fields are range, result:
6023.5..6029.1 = 6.51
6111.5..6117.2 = 7.24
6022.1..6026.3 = 6.5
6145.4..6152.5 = 6.54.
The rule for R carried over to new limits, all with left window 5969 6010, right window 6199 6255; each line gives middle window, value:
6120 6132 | 0.3 angstrom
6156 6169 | -0.3 angstrom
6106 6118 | -0.1 angstrom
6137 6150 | 0.5 angstrom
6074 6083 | 0.2 angstrom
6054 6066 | 0.3 angstrom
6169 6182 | 0.0 angstrom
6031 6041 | 0.2 angstrom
